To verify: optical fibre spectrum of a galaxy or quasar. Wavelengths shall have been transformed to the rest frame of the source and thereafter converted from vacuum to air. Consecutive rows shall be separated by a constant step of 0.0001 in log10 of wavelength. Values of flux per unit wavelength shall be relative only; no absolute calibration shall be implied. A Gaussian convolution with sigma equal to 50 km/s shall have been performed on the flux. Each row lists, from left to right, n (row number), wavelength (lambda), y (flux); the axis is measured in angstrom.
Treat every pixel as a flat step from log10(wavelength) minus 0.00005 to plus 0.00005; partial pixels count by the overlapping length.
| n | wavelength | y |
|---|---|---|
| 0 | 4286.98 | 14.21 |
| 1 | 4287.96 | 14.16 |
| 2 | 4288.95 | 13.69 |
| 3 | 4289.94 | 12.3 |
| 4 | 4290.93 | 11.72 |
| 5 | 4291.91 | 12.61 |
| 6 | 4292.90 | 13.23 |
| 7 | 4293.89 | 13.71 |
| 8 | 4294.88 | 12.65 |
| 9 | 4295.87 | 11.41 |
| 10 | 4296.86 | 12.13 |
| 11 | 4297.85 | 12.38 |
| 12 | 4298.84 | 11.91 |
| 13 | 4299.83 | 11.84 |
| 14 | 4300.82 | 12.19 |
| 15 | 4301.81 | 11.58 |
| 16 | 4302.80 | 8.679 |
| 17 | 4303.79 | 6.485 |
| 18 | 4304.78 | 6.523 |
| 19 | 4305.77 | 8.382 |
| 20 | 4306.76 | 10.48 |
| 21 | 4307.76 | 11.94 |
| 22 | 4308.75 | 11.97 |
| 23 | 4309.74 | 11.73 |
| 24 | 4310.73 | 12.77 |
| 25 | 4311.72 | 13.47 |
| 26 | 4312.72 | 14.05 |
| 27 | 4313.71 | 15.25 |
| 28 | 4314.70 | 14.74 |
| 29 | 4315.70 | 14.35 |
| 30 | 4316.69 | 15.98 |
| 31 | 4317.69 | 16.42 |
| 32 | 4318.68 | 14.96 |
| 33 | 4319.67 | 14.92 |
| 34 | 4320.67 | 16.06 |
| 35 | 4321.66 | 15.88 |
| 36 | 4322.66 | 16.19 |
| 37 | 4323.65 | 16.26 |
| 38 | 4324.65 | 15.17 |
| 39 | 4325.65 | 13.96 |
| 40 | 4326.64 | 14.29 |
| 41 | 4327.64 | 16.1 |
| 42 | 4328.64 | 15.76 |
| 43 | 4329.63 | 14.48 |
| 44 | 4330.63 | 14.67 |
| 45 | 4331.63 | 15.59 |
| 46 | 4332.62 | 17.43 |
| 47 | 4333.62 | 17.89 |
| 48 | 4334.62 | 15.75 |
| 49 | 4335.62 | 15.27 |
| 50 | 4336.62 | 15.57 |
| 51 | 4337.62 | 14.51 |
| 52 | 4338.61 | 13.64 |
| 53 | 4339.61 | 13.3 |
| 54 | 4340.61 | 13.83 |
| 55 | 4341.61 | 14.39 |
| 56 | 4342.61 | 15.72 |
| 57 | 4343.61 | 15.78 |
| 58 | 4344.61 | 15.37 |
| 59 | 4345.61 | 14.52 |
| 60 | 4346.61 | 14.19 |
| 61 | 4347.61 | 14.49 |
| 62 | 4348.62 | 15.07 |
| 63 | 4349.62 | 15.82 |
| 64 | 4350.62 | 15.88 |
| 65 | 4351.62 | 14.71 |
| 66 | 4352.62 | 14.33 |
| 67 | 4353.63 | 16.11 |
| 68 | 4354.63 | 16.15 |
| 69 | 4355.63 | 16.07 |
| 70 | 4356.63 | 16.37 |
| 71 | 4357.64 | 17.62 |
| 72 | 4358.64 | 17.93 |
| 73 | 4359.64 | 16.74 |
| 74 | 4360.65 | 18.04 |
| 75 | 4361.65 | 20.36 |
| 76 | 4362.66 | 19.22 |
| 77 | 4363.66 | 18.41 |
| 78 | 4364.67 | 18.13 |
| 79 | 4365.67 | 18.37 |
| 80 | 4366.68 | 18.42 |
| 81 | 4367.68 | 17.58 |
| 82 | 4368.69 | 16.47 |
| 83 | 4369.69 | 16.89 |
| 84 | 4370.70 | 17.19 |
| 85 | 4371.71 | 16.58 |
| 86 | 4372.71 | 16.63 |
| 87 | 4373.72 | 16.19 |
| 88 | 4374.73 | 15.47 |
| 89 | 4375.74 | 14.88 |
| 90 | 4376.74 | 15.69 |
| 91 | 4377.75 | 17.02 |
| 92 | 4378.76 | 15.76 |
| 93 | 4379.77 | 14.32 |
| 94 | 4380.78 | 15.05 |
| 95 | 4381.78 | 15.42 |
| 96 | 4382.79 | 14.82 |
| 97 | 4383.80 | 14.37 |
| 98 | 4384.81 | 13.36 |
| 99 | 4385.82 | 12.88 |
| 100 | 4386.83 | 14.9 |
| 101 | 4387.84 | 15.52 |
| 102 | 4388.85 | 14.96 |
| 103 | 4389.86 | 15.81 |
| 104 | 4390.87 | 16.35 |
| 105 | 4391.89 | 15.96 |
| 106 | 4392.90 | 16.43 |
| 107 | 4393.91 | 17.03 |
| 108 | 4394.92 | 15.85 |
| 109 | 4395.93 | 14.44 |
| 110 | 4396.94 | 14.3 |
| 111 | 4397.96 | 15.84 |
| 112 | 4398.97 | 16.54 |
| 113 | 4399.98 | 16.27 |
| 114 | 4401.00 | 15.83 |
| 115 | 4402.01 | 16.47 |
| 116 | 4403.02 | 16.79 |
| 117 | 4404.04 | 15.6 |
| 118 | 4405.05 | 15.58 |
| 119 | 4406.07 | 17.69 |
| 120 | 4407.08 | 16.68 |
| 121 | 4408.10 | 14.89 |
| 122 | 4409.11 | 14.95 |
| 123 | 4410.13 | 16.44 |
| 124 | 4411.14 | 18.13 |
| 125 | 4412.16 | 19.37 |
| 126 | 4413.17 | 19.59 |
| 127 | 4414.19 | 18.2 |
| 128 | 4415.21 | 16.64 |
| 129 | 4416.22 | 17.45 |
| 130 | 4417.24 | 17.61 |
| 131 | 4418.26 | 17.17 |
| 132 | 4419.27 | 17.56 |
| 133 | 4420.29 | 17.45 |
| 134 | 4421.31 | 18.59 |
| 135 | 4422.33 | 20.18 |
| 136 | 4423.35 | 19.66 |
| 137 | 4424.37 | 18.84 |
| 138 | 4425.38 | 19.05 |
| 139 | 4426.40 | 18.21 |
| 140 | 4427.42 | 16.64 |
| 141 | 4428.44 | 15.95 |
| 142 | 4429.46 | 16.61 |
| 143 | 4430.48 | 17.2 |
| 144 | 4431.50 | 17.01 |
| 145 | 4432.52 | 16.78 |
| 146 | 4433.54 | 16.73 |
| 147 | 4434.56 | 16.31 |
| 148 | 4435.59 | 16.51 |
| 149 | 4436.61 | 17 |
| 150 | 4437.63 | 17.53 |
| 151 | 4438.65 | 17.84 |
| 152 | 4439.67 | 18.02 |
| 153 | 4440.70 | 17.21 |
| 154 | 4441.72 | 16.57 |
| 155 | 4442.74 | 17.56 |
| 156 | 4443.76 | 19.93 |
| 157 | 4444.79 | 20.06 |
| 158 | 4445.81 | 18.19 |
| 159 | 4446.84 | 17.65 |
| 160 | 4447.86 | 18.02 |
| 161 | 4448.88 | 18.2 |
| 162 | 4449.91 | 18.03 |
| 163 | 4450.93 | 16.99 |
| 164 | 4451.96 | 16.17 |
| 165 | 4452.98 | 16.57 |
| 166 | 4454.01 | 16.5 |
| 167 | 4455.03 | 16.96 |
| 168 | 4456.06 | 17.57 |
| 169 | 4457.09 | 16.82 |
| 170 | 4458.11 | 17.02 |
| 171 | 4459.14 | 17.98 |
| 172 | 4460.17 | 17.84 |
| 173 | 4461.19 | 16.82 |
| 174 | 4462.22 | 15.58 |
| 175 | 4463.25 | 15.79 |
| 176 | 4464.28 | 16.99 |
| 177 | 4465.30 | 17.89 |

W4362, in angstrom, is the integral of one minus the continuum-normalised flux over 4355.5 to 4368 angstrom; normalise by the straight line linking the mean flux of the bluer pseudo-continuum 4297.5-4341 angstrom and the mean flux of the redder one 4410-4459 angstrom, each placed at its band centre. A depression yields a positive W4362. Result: -2.3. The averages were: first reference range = 13.8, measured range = 18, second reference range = 17.6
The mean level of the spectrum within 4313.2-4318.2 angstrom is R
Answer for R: 15.3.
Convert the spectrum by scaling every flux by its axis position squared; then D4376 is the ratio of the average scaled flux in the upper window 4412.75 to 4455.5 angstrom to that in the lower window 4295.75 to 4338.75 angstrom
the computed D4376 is 1.36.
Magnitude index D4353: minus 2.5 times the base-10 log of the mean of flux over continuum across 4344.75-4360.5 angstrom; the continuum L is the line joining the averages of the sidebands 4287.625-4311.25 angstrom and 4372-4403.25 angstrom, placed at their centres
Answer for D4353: -0.13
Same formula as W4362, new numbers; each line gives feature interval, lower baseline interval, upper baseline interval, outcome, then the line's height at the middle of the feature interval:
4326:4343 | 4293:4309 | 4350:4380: -1.5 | 14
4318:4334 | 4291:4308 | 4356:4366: -1.7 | 14.1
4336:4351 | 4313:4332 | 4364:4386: 0.8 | 15.6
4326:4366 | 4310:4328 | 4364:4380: -0.2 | 15.8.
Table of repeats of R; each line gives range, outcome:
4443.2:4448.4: 18.8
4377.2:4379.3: 16.3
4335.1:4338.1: 15.1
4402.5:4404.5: 16.2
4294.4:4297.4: 12.1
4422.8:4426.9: 19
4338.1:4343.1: 14.2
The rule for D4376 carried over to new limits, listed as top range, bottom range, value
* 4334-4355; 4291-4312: 1.35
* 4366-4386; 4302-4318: 1.36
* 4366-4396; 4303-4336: 1.15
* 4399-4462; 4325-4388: 1.13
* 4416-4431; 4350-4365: 1.08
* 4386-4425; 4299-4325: 1.35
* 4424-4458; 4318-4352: 1.20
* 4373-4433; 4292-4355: 1.22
